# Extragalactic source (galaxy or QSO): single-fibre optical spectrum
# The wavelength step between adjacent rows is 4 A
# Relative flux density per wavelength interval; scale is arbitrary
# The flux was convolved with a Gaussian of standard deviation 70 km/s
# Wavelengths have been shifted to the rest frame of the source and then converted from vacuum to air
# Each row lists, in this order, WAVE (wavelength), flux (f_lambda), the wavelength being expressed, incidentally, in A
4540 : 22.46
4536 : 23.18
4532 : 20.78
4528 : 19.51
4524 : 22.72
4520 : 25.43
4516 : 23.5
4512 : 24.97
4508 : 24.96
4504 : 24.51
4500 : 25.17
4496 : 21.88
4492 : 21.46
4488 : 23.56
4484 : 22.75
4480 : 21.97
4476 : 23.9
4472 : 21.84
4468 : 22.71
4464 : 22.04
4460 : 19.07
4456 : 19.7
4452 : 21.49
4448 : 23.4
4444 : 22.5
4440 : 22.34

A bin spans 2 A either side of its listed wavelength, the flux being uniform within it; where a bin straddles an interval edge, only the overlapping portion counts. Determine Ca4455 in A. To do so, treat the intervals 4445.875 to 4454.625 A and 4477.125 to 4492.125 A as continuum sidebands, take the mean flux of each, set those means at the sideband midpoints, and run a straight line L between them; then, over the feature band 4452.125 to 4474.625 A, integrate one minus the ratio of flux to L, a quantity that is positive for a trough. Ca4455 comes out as 1.2 A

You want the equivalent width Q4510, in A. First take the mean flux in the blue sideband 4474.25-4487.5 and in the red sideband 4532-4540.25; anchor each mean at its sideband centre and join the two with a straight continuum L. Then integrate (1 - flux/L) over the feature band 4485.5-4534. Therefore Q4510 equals -1.2 A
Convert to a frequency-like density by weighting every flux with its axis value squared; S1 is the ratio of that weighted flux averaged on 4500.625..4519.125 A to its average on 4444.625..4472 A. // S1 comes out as 1.17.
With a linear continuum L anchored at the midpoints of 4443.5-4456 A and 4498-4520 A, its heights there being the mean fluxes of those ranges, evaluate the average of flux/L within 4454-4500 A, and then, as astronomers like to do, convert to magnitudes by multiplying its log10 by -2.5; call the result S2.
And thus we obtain 0.06 mag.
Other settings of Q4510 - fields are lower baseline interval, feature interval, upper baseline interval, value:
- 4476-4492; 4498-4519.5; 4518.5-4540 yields -2.1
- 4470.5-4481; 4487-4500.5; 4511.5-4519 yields 0.4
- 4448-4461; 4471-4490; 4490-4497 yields -1.4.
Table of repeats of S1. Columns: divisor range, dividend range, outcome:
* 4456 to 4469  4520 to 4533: 1.07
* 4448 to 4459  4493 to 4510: 1.17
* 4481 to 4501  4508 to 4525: 1.08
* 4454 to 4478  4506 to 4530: 1.12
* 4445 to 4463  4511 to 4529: 1.14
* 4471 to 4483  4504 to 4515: 1.11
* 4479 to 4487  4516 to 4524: 1.09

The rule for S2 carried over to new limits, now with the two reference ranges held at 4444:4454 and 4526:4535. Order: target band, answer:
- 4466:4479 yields -0.04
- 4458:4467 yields 0.07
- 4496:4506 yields -0.15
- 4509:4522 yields -0.18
